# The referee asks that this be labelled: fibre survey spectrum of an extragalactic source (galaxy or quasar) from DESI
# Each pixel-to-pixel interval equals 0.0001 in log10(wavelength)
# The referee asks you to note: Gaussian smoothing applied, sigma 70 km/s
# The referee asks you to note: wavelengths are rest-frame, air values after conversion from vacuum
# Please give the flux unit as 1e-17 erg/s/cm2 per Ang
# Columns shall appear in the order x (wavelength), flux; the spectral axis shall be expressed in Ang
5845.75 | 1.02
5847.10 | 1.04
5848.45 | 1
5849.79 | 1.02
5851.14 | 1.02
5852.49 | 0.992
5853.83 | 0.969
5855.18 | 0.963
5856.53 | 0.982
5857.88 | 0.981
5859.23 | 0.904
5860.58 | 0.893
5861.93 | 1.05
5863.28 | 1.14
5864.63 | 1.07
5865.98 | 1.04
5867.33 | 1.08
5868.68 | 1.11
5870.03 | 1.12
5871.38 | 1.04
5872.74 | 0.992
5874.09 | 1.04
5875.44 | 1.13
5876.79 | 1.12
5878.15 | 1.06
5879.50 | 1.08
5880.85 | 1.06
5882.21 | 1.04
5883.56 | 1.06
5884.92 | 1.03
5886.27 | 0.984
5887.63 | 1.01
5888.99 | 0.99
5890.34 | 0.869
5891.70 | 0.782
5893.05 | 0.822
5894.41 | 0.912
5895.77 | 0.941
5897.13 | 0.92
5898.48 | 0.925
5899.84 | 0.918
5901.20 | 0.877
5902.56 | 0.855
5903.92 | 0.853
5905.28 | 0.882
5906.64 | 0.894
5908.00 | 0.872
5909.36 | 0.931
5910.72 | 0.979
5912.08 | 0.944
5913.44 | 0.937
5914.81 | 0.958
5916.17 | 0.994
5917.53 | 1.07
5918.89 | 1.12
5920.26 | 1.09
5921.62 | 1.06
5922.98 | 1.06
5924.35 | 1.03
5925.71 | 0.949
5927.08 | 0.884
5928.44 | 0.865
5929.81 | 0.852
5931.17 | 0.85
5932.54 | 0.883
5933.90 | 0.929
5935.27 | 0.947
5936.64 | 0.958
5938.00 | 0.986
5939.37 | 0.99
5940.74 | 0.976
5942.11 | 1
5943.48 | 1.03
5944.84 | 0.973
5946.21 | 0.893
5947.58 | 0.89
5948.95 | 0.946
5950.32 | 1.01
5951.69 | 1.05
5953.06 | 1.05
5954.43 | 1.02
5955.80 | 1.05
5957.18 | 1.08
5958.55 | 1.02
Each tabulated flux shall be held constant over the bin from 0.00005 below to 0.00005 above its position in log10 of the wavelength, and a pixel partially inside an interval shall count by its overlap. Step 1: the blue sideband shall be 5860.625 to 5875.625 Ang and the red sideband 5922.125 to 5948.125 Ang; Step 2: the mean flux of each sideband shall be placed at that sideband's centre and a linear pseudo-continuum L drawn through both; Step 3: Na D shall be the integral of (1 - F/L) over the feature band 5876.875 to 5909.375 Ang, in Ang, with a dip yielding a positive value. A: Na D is 2.5 Ang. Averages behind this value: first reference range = 1.06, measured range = 0.944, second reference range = 0.946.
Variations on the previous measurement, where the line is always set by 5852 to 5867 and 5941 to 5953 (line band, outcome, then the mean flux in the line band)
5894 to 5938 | 1.9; 0.943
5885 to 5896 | 0.8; 0.919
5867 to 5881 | -1.1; 1.08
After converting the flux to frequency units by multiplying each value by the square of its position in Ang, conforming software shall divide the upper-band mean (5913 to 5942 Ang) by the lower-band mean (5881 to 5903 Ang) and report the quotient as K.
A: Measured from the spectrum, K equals 1.05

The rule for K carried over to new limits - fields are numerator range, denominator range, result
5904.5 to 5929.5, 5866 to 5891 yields 0.94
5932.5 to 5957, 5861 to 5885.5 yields 0.94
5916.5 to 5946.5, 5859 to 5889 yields 0.95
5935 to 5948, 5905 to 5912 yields 1.07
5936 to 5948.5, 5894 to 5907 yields 1.09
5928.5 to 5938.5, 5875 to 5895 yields 0.93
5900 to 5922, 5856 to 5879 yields 0.93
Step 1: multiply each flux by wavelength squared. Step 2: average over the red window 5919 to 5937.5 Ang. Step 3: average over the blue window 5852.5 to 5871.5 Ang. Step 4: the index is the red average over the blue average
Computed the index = 1.0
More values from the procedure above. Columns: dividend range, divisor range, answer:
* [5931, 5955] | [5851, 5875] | 0.97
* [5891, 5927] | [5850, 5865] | 0.97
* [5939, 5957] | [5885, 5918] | 1.09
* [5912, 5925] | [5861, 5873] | 0.98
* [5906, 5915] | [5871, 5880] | 0.88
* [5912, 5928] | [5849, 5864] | 1.04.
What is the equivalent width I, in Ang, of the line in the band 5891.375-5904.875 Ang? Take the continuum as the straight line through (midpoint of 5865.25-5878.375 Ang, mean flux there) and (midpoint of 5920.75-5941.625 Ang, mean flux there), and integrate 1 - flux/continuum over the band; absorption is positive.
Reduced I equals 1.80 Ang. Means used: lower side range 1.07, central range 0.883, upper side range 0.95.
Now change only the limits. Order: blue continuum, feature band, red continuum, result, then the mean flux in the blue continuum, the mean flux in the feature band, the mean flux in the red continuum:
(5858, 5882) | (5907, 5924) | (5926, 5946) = -0.49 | 1.05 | 1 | 0.937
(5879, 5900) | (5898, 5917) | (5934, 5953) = 0.93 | 0.959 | 0.917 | 0.974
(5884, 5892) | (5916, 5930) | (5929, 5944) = -0.83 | 0.955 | 1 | 0.944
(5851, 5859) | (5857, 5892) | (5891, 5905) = -3.56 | 0.978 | 1.03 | 0.88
